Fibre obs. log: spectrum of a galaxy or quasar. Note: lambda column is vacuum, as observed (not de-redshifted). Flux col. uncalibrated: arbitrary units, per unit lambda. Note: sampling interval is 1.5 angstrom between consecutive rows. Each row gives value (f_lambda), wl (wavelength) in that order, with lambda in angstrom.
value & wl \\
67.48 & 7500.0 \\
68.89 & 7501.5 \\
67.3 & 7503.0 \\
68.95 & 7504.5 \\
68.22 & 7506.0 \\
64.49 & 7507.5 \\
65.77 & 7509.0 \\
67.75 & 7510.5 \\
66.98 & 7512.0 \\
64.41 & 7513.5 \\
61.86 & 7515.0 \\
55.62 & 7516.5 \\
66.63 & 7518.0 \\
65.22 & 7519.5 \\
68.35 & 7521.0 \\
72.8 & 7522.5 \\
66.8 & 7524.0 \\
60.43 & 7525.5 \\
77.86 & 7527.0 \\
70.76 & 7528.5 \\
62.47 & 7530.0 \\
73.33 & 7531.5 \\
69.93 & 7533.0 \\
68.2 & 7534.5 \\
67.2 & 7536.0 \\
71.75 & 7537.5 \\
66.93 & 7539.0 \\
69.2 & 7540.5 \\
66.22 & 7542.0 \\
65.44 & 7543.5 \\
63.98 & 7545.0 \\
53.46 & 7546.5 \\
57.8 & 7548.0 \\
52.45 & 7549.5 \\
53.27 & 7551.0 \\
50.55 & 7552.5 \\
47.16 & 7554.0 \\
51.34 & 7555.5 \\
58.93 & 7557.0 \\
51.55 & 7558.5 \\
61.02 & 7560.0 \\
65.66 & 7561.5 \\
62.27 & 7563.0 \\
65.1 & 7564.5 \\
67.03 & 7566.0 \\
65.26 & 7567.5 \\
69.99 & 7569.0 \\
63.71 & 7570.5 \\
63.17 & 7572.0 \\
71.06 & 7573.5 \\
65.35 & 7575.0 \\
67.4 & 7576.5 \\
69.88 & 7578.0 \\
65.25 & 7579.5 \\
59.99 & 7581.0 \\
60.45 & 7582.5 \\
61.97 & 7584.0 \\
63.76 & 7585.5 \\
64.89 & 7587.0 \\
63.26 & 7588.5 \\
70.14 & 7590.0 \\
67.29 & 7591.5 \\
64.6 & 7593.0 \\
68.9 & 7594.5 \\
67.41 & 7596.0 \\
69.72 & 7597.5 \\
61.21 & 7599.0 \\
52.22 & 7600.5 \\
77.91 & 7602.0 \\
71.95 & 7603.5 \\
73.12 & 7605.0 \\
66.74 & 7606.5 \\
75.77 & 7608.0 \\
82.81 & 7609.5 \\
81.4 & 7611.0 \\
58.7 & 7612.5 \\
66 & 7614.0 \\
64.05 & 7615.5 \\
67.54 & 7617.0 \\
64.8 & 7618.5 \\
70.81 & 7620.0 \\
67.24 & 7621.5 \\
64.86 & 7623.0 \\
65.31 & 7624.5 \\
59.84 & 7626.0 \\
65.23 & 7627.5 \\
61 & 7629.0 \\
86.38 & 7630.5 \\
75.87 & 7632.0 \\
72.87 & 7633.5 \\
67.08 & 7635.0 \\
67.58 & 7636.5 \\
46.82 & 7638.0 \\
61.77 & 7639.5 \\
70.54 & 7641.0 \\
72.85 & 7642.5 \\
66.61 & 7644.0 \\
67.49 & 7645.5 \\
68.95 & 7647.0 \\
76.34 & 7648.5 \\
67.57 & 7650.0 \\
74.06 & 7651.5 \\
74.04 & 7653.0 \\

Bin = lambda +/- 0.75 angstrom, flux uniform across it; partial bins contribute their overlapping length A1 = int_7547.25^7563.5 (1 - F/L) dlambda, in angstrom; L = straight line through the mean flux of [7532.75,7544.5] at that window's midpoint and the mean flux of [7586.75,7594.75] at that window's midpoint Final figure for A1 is 2.87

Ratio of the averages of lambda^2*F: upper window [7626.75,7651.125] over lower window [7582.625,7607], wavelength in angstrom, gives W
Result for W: 1.0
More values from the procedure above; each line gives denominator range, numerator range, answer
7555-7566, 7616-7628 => 1.11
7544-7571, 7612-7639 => 1.14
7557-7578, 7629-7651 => 1.09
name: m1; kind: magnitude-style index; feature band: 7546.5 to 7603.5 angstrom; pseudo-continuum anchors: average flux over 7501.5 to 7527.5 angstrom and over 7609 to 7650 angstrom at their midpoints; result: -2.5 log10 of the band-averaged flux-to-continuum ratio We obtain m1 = 0.08 mag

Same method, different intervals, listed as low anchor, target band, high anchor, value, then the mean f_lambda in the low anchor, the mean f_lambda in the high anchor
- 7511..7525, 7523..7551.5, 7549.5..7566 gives -0.068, 65.4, 57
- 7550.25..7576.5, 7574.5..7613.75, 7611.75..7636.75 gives -0.053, 60.9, 67.4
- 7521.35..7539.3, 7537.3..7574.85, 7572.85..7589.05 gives 0.095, 69.1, 64.8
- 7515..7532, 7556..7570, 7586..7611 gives 0.087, 67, 69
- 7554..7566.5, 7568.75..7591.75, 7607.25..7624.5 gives -0.041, 59.4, 69.3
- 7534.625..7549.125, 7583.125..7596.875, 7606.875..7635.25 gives 0.027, 64.5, 69.4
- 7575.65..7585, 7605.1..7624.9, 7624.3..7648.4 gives -0.046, 64.2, 67.6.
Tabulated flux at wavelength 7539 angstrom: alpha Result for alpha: 66.93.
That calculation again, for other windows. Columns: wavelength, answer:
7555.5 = 51.34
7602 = 77.91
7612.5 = 58.7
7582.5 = 60.45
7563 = 62.27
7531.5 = 73.33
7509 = 65.77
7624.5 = 65.31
